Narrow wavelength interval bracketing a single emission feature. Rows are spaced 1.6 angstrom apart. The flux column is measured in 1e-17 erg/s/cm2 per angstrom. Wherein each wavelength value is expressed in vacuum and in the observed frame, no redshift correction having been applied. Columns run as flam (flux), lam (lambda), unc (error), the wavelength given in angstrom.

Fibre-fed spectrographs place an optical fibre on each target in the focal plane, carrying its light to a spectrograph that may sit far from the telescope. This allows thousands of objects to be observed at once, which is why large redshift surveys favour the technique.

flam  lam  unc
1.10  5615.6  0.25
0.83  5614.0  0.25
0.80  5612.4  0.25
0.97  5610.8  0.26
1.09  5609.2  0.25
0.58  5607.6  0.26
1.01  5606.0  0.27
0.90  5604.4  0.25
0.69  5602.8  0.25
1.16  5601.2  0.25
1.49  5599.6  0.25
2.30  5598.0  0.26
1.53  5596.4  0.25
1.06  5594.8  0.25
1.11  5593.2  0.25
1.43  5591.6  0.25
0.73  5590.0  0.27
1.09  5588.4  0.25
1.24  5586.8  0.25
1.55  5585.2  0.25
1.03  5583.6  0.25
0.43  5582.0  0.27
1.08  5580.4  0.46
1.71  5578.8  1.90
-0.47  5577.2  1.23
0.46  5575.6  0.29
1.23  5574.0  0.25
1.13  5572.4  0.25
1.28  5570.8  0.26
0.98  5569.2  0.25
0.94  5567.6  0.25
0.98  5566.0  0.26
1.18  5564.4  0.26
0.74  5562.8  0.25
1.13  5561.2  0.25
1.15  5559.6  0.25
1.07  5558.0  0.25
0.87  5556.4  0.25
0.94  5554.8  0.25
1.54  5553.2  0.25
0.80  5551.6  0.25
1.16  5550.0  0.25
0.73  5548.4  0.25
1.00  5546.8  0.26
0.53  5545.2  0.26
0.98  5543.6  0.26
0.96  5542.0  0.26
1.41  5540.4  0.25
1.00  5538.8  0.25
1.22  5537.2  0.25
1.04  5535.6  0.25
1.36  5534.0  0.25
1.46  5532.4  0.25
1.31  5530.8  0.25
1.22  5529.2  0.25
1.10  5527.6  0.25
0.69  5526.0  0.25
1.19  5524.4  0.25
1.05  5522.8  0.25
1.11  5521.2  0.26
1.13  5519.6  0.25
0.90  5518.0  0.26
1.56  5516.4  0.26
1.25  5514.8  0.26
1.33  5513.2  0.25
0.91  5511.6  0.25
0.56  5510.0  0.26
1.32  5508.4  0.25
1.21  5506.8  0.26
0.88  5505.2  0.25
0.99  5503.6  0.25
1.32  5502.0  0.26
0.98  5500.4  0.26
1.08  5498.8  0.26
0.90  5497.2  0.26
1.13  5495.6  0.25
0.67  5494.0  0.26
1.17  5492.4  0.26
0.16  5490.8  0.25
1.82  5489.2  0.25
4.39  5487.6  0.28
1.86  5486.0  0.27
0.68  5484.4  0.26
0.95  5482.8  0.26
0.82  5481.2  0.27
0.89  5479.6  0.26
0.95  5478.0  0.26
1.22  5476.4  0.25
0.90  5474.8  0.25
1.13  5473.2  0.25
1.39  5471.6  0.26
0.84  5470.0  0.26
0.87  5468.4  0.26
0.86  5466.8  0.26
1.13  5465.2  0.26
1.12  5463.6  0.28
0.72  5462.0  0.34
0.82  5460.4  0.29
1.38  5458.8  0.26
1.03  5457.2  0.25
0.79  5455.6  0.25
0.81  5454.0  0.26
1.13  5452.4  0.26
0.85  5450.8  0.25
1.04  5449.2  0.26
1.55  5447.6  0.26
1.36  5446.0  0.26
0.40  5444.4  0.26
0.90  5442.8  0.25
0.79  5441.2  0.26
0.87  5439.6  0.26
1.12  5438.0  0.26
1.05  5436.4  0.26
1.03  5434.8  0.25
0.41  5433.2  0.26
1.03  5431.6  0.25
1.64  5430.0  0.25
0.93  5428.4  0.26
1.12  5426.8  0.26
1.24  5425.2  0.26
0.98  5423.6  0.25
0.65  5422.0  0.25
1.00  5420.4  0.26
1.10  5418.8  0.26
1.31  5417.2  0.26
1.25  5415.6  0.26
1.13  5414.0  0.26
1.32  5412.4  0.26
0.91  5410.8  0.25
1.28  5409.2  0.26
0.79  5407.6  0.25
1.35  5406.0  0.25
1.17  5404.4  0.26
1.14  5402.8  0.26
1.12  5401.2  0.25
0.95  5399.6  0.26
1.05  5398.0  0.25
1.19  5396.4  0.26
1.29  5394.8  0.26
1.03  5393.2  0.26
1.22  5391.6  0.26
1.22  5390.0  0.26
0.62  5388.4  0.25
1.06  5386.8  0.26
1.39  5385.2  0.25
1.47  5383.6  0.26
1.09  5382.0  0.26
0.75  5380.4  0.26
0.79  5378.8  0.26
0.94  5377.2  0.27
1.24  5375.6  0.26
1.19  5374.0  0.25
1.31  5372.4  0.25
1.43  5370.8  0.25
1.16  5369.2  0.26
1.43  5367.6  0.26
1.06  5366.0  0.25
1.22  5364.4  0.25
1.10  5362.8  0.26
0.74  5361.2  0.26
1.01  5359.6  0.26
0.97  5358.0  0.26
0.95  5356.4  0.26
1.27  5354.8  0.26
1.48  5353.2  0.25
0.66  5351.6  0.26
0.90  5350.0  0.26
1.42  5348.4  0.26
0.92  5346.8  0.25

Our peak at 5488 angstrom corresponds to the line H-beta 4861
